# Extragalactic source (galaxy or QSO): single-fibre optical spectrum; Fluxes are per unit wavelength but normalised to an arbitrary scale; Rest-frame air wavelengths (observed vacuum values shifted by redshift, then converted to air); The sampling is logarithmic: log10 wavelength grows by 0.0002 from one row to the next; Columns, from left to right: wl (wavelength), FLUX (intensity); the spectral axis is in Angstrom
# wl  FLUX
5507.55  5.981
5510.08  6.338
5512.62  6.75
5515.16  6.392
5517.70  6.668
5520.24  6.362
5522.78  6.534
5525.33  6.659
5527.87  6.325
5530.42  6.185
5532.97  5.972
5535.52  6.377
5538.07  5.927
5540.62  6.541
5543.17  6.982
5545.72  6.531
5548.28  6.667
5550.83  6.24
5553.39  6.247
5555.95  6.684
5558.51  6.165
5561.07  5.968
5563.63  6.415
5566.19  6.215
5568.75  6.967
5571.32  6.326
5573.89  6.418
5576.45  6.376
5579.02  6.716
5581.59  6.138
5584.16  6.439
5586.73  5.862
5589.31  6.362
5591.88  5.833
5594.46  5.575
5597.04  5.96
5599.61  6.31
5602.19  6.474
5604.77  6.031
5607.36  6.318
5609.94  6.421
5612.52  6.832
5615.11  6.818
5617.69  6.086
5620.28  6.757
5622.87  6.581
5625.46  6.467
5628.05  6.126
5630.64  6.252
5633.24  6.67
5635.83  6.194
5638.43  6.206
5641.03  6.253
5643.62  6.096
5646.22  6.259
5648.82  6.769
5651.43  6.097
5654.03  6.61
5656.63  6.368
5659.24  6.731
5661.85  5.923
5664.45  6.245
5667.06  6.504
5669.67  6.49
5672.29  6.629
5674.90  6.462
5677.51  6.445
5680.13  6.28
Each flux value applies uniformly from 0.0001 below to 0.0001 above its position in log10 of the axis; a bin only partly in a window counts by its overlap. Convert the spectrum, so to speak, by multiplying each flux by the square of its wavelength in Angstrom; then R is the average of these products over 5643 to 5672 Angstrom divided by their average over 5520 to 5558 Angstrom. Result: 1.04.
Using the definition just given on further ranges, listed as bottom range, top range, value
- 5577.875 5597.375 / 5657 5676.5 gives 1.08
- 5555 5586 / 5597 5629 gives 1.02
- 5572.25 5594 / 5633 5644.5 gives 1.02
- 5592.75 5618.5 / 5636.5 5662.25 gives 1.03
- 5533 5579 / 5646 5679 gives 1.04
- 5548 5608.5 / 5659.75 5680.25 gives 1.05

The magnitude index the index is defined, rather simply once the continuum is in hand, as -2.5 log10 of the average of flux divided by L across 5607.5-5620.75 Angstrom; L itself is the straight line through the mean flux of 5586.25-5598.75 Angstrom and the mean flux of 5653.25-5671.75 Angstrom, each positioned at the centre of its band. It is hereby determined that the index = -0.081 mag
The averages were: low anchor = 5.93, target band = 6.55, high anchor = 6.41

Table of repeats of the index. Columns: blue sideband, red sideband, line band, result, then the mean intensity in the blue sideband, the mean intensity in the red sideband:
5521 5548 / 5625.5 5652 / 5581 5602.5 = 0.046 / 6.41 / 6.3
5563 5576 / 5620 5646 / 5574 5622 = 0.019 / 6.47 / 6.34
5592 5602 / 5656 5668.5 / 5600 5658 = -0.039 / 5.99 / 6.35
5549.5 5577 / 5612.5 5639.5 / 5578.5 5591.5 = 0.025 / 6.37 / 6.44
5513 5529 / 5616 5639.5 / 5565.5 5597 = 0.031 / 6.51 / 6.38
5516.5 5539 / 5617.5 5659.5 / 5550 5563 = 0.014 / 6.34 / 6.38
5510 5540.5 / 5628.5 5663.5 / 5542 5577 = -0.013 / 6.38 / 6.33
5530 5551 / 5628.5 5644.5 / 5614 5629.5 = -0.030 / 6.4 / 6.28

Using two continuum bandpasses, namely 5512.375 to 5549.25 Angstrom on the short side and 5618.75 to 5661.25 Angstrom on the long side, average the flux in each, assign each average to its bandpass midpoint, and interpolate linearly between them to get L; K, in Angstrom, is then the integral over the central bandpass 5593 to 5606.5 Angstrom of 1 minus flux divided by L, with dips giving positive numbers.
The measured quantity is 0.7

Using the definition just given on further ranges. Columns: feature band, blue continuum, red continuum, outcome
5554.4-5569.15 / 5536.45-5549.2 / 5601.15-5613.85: 0.28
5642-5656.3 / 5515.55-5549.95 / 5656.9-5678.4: 0.14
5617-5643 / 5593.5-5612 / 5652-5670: -0.29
